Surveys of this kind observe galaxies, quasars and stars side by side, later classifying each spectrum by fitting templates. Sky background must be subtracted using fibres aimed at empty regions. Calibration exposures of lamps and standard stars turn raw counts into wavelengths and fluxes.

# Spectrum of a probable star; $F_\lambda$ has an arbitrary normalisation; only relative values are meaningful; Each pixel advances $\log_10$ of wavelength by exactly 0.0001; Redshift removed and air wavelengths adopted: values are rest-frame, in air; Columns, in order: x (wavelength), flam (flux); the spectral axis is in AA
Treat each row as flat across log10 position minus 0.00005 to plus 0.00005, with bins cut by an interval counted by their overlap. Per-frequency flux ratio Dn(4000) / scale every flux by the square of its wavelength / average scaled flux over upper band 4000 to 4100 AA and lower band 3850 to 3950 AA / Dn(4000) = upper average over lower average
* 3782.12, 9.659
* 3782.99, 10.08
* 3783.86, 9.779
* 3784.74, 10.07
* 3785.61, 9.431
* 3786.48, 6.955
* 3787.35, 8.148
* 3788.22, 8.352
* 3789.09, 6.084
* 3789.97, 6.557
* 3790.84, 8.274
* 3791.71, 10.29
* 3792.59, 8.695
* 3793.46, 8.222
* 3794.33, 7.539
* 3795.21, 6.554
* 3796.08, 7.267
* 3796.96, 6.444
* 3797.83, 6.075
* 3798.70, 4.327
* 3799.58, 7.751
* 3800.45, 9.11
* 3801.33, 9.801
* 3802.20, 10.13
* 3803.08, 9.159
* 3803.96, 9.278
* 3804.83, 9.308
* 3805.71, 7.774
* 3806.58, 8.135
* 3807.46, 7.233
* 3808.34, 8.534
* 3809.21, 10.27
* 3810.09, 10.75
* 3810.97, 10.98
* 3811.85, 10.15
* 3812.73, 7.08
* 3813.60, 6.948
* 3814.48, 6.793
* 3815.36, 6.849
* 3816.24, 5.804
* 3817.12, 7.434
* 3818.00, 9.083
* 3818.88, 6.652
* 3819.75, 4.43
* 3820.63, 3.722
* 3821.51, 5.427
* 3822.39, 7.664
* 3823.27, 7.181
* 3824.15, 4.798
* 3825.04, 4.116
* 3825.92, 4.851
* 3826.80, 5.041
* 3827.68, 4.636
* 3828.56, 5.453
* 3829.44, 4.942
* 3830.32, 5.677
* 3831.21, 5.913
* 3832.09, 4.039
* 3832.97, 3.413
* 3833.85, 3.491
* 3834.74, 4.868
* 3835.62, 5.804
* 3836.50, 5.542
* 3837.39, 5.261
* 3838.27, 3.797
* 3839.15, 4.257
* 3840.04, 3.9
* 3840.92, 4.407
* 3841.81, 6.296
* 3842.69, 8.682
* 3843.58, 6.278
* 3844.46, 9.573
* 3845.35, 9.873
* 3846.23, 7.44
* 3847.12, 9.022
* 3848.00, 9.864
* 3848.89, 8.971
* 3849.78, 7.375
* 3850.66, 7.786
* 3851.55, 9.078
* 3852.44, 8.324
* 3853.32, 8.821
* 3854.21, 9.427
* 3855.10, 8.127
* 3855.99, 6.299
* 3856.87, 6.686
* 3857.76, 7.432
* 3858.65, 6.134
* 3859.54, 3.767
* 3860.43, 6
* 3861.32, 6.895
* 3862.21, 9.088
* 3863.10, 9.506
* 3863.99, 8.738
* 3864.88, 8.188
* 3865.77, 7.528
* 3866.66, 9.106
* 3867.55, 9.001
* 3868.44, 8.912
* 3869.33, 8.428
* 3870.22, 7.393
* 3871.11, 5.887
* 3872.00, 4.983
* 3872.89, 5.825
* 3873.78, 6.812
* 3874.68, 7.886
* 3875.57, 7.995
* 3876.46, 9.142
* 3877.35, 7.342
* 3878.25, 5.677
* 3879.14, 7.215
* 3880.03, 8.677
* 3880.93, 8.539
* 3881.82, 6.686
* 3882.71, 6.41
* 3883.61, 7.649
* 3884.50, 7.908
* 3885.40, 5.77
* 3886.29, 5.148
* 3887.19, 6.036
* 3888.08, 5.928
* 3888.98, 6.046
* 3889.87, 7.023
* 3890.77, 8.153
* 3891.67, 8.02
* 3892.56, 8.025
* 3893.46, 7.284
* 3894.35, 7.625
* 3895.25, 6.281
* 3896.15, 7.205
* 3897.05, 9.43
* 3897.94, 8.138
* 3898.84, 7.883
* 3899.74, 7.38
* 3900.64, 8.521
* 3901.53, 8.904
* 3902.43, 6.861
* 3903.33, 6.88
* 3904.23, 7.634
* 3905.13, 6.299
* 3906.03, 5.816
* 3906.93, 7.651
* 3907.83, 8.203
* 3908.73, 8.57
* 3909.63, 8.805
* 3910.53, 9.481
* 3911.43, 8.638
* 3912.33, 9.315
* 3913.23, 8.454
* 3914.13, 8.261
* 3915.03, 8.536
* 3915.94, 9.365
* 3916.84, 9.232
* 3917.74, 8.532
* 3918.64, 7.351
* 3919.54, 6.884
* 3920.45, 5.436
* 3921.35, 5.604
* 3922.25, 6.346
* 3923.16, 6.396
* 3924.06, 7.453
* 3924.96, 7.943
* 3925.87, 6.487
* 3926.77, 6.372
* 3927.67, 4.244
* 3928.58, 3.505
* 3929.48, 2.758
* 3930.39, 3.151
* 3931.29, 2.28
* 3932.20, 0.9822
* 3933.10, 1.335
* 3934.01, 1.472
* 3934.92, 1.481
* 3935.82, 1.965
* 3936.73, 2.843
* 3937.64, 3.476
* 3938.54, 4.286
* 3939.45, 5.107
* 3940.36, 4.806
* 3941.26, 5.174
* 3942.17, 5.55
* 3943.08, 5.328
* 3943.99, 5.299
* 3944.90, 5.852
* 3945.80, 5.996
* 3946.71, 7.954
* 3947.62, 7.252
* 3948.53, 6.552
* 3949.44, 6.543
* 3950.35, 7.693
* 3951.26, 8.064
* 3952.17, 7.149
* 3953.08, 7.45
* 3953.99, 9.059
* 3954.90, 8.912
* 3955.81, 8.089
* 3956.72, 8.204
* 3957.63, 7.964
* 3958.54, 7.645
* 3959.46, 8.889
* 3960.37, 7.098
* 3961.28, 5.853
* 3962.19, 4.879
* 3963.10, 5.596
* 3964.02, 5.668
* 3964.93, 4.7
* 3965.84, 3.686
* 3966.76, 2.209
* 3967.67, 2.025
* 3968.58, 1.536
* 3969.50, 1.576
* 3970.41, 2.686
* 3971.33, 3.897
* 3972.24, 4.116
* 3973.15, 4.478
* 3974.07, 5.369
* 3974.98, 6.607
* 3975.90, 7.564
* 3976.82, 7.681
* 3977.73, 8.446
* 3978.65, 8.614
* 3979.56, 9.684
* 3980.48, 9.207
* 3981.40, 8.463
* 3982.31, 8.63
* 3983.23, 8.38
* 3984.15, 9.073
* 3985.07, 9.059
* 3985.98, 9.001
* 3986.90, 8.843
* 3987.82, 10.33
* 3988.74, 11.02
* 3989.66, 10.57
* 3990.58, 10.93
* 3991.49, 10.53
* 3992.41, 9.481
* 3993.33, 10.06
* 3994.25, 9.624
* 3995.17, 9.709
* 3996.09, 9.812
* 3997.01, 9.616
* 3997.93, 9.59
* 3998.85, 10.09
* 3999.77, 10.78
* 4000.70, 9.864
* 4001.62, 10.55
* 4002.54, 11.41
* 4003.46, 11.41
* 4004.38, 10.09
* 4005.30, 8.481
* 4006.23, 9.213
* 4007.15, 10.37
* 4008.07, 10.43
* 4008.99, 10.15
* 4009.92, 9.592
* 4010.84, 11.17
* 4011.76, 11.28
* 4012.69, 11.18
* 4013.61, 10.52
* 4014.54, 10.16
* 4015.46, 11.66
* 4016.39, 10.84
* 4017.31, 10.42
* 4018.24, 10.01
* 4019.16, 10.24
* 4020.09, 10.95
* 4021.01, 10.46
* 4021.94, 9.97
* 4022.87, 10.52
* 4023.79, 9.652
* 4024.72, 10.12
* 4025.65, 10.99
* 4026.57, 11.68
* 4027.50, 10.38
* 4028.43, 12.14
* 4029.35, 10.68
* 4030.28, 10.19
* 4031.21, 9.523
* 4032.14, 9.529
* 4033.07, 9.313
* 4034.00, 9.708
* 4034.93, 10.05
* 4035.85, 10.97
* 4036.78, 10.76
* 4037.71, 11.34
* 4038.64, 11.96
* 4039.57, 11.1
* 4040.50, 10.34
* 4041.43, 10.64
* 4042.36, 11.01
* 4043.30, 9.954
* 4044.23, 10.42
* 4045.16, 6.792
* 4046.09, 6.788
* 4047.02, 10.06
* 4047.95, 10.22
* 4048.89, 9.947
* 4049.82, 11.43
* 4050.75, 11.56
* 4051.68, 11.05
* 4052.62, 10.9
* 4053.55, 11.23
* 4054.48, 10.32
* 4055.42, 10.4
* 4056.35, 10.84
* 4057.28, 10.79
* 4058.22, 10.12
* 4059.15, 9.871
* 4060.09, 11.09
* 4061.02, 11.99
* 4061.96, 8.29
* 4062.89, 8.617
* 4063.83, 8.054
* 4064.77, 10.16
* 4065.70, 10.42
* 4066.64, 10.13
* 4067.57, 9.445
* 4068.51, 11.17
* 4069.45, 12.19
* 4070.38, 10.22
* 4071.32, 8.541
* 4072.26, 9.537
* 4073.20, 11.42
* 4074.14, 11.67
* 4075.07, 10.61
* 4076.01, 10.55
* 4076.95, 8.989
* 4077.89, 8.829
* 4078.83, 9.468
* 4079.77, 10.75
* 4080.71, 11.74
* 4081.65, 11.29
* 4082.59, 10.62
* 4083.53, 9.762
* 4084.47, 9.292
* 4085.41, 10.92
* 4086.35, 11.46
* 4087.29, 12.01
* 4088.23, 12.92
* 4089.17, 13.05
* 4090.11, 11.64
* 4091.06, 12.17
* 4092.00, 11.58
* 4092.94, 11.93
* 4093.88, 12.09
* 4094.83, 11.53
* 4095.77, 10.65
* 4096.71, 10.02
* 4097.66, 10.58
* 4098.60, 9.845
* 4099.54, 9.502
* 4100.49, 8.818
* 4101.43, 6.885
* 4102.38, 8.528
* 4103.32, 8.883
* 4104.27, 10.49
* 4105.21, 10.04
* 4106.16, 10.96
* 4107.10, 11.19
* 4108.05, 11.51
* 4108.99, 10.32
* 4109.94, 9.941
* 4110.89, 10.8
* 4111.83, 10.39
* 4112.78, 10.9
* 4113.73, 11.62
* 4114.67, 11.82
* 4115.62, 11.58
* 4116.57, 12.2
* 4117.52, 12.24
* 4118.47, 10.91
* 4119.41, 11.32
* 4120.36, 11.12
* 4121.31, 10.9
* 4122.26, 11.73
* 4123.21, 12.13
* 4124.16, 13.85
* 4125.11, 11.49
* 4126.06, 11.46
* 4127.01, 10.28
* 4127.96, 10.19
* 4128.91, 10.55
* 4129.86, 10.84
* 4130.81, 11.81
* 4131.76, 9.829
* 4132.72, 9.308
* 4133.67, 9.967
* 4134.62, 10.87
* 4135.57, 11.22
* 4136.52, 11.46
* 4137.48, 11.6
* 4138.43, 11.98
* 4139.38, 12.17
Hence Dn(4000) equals 1.7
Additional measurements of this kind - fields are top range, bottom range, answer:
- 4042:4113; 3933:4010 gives 1.50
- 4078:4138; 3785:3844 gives 1.85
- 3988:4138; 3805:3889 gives 1.69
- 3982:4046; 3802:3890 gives 1.58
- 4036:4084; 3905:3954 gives 1.81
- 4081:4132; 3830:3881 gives 1.75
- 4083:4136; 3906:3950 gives 2.01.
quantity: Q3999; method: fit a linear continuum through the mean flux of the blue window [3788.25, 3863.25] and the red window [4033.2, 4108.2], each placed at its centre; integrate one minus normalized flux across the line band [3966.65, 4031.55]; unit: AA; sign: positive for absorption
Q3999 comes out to 2.4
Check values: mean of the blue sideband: 7.06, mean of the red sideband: 10.4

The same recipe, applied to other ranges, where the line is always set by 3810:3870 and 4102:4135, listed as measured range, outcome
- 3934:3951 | 6.6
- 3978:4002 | -1.6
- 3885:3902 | 0.8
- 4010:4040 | -3.3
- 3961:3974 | 7.3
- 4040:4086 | -0.5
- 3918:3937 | 8.6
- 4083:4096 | -1.3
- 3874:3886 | 0.0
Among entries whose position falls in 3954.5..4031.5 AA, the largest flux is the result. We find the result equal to 12.14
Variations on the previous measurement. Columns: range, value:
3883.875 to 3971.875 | 9.481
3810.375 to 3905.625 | 10.98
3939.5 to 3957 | 9.059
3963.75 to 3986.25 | 9.684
